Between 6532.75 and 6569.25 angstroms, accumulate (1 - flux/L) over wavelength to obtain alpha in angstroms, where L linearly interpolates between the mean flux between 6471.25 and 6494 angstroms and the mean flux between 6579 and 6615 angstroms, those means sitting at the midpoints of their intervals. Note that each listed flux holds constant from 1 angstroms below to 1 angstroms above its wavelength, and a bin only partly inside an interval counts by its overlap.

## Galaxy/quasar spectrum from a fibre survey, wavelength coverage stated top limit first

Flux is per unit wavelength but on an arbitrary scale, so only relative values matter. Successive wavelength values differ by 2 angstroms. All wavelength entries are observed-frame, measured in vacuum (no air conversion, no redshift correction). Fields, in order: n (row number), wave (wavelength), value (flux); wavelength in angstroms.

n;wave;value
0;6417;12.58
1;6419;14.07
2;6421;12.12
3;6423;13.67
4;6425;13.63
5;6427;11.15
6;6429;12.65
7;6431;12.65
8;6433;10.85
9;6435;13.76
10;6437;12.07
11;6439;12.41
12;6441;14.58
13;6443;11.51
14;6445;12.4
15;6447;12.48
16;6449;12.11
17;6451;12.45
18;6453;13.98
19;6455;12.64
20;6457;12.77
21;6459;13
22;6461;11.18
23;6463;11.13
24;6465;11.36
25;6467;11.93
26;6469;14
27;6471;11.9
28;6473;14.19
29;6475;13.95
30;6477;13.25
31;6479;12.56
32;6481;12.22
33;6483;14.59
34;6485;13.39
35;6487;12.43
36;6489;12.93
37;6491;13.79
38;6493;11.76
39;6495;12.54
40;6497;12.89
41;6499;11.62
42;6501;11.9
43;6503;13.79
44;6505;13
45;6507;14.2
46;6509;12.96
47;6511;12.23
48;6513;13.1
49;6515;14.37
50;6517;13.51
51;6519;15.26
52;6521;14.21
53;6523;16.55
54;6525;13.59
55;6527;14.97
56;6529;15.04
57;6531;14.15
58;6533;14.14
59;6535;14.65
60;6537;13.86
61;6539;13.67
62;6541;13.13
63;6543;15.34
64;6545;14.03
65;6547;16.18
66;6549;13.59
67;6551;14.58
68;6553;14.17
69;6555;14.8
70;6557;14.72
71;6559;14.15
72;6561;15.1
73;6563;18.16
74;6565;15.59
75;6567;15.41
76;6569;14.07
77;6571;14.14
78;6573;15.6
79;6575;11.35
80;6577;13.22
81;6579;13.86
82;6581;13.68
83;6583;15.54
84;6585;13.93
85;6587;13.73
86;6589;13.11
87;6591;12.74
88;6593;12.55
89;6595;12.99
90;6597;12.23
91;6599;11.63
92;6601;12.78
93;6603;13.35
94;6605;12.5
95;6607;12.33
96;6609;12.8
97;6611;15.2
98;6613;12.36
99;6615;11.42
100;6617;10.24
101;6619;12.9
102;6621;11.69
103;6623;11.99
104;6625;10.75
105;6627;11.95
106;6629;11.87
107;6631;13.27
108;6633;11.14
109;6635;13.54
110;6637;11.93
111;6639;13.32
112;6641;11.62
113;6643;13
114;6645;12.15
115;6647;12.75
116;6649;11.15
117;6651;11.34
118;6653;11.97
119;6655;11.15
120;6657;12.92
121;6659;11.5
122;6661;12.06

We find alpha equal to -4.45 angstroms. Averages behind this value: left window 13.1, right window 13.1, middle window 14.7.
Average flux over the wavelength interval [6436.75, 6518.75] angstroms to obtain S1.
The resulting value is 12.8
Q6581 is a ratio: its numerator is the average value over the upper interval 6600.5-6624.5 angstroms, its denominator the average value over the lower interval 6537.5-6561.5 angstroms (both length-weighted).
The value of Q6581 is 0.86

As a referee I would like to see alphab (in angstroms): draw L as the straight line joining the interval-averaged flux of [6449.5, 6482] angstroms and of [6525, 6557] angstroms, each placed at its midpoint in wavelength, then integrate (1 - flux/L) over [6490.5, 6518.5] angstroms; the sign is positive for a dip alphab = 1.1 angstroms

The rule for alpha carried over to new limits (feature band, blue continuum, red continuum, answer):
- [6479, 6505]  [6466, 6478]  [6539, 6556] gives 1.36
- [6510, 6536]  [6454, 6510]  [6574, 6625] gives -3.08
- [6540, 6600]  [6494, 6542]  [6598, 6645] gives -4.99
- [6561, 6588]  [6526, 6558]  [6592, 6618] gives -2.14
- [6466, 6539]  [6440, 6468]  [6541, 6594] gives -1.42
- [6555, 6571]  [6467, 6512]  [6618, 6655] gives -3.40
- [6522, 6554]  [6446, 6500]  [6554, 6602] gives -2.37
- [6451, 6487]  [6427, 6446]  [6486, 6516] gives -0.33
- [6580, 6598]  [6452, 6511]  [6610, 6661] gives -1.54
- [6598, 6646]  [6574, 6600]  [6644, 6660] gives 0.46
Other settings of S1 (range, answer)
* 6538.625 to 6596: 14.3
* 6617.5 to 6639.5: 12.1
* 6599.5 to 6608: 12.7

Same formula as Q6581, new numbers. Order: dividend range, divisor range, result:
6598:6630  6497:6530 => 0.89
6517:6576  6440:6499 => 1.15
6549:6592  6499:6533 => 1.03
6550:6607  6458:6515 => 1.08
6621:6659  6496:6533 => 0.88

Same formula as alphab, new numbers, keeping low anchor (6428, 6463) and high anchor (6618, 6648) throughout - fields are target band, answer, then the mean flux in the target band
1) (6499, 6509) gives -0.5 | 13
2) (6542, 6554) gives -2.2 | 14.6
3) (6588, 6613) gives -1.1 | 12.8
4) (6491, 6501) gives 0.1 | 12.3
